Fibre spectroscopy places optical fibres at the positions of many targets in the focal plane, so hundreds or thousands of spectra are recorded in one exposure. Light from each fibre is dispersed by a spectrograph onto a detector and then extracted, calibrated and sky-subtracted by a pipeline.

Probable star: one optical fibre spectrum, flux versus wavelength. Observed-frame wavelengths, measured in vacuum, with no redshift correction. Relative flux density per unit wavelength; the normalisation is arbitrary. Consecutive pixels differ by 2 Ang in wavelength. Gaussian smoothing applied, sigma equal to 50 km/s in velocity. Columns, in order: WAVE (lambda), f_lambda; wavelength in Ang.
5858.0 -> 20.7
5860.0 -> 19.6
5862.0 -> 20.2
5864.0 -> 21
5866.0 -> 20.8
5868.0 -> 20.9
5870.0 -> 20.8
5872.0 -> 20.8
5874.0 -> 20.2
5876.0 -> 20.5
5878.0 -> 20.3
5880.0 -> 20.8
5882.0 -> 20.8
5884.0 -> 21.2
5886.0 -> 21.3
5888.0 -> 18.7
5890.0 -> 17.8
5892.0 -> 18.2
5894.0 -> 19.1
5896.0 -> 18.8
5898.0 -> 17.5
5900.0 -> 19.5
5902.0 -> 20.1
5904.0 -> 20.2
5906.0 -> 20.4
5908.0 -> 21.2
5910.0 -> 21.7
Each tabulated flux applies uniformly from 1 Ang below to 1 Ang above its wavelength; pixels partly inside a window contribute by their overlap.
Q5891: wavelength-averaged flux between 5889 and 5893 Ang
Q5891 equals 18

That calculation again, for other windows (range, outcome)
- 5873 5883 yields 20.5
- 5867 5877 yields 20.6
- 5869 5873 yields 20.8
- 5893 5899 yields 18.5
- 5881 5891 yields 20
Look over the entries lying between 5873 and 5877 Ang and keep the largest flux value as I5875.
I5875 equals 20.5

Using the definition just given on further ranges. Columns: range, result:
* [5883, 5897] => 21.3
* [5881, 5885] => 21.2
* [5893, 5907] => 20.4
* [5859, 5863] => 20.2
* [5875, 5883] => 20.8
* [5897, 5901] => 19.5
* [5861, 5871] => 21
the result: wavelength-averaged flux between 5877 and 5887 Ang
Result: 20.9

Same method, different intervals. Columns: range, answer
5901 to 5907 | 20.2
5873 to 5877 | 20.4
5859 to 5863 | 19.9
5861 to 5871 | 20.7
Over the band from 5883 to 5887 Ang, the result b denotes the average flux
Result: 21.2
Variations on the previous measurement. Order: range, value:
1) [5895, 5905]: 19.2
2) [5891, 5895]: 18.6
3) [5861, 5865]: 20.6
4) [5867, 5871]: 20.9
